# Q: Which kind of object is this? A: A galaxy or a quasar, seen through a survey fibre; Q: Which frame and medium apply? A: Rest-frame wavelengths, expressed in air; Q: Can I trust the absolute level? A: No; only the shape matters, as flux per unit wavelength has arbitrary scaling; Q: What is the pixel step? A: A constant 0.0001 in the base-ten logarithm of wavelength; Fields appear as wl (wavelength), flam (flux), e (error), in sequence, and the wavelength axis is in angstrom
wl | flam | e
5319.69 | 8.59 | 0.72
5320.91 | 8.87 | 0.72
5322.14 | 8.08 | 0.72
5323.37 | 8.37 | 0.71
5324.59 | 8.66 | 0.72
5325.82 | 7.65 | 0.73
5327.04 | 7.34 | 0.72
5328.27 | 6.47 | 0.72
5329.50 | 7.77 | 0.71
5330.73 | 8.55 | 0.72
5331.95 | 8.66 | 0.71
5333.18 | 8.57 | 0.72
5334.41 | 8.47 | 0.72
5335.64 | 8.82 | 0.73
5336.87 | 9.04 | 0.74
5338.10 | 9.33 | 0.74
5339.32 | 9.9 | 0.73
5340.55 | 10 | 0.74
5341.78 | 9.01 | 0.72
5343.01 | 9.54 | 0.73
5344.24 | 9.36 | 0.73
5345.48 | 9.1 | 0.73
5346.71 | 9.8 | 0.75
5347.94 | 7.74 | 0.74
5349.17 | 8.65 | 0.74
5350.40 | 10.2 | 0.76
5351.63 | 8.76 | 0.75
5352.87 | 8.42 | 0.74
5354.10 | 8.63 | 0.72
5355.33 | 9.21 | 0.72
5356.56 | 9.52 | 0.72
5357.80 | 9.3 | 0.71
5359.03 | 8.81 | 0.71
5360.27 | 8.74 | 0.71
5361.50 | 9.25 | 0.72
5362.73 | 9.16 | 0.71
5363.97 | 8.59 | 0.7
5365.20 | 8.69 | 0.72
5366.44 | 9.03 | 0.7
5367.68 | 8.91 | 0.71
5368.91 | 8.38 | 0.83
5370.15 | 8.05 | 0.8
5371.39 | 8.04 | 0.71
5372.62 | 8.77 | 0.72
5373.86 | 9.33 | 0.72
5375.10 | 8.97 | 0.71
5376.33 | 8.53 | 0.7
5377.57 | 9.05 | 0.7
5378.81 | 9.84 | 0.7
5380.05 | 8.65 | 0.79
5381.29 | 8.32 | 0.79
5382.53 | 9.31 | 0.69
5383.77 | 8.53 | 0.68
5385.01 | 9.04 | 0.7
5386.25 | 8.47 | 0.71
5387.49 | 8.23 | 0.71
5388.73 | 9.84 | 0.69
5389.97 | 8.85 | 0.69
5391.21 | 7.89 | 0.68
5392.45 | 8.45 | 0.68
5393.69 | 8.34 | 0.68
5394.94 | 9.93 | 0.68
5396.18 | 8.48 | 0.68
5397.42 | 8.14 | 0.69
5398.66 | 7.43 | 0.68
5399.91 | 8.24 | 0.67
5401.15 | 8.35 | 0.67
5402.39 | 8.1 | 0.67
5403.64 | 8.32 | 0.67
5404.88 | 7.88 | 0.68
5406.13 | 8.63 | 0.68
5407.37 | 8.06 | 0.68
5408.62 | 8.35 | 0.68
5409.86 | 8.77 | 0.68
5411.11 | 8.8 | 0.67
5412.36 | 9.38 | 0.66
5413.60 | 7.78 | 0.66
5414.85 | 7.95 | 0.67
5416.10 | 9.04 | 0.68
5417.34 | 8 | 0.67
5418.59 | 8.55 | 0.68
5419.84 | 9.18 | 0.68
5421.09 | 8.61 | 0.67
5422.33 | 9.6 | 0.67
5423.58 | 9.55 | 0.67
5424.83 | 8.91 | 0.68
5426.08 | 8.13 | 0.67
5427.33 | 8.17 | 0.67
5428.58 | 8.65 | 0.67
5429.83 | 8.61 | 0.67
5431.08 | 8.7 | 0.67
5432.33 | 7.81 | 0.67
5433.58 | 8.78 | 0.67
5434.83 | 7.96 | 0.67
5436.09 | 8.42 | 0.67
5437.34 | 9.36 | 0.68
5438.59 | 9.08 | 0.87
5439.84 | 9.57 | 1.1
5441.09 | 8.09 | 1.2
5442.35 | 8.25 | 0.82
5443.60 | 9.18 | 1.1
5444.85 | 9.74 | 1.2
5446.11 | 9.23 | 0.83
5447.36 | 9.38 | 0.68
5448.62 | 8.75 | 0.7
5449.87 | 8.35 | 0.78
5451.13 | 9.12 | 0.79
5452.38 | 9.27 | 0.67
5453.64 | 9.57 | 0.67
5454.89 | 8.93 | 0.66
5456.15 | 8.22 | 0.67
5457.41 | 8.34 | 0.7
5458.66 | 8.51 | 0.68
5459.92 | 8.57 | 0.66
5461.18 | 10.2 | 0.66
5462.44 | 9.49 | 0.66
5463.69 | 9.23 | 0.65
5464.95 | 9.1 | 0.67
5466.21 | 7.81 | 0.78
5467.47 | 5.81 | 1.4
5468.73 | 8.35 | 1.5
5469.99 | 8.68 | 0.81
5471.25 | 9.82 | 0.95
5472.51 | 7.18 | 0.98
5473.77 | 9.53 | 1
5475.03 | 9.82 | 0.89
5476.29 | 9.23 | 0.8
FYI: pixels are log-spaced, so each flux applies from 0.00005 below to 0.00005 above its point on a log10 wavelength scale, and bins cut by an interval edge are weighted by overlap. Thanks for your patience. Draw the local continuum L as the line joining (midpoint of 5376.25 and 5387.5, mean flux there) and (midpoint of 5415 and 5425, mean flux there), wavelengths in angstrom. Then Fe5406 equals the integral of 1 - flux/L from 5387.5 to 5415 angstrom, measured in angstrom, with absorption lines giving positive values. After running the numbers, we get 1.3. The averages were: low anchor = 8.84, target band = 8.46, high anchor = 8.89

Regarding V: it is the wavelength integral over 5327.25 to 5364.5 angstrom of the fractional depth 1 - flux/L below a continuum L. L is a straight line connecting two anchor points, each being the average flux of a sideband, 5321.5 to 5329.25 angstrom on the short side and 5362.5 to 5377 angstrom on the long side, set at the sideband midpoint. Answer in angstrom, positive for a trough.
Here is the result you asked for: -3.2 angstrom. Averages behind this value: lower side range 7.76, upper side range 8.69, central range 8.9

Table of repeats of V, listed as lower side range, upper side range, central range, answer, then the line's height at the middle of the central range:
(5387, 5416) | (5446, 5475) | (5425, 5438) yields 0.21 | 8.62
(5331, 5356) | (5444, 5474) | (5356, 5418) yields 2.14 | 8.96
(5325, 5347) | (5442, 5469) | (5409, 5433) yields 0.39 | 8.78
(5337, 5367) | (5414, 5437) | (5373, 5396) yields 0.07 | 8.88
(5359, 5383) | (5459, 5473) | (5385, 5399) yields 0.27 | 8.76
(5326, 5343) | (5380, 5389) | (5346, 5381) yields -0.74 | 8.71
